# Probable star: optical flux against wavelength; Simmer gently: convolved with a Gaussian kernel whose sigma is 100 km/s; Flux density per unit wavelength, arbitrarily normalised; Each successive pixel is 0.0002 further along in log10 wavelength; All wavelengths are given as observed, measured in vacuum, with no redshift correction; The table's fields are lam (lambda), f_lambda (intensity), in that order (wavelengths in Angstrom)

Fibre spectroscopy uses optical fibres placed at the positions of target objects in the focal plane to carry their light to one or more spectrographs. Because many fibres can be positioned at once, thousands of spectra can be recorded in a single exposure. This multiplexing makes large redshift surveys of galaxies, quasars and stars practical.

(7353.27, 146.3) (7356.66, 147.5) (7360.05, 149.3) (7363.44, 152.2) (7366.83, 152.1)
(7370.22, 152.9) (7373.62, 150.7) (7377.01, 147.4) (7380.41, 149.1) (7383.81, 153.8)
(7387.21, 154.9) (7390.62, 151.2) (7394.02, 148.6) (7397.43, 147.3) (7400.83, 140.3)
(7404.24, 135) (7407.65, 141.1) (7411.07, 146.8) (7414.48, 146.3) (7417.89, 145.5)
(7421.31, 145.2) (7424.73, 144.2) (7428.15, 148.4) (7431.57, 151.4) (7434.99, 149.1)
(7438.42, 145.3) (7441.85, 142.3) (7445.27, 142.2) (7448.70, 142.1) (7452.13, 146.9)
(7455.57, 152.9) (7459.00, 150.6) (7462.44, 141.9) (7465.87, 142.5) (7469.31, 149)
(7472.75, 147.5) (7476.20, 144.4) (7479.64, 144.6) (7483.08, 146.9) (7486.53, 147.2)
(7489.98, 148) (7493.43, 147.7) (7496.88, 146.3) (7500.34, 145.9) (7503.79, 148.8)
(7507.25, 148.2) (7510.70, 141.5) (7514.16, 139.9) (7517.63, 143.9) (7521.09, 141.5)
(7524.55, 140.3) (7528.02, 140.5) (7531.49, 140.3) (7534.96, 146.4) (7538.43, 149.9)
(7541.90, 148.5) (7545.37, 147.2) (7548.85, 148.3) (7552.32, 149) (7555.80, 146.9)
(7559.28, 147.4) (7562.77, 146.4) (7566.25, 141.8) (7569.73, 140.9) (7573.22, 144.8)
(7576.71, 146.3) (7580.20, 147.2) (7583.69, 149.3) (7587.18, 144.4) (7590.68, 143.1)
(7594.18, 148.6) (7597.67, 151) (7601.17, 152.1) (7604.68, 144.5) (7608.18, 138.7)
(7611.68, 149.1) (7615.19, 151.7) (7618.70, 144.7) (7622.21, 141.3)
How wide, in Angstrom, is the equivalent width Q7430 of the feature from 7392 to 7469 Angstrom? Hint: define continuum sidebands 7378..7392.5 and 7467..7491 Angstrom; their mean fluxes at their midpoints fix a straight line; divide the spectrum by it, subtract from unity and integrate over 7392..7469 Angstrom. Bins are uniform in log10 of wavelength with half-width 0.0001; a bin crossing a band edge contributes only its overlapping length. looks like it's 2.06 Angstrom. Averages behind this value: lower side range 152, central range 145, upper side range 147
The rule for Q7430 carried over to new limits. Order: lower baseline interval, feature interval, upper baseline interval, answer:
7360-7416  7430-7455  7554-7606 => 0.29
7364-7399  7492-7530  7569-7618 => 1.09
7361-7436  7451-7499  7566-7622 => 0.10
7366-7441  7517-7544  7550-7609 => 0.47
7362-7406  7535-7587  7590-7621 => 0.28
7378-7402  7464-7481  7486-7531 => 0.04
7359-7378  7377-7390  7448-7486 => -0.13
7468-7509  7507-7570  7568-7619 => 0.89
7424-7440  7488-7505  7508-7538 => -0.39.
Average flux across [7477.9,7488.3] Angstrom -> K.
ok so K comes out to 146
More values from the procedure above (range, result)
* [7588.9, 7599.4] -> 148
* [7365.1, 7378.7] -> 151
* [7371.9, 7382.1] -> 149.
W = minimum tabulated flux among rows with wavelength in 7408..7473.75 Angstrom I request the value 141.9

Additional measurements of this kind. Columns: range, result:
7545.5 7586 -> 140.9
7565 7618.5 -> 138.7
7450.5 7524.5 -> 139.9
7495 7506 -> 145.9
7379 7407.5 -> 135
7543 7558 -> 146.9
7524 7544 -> 140.3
